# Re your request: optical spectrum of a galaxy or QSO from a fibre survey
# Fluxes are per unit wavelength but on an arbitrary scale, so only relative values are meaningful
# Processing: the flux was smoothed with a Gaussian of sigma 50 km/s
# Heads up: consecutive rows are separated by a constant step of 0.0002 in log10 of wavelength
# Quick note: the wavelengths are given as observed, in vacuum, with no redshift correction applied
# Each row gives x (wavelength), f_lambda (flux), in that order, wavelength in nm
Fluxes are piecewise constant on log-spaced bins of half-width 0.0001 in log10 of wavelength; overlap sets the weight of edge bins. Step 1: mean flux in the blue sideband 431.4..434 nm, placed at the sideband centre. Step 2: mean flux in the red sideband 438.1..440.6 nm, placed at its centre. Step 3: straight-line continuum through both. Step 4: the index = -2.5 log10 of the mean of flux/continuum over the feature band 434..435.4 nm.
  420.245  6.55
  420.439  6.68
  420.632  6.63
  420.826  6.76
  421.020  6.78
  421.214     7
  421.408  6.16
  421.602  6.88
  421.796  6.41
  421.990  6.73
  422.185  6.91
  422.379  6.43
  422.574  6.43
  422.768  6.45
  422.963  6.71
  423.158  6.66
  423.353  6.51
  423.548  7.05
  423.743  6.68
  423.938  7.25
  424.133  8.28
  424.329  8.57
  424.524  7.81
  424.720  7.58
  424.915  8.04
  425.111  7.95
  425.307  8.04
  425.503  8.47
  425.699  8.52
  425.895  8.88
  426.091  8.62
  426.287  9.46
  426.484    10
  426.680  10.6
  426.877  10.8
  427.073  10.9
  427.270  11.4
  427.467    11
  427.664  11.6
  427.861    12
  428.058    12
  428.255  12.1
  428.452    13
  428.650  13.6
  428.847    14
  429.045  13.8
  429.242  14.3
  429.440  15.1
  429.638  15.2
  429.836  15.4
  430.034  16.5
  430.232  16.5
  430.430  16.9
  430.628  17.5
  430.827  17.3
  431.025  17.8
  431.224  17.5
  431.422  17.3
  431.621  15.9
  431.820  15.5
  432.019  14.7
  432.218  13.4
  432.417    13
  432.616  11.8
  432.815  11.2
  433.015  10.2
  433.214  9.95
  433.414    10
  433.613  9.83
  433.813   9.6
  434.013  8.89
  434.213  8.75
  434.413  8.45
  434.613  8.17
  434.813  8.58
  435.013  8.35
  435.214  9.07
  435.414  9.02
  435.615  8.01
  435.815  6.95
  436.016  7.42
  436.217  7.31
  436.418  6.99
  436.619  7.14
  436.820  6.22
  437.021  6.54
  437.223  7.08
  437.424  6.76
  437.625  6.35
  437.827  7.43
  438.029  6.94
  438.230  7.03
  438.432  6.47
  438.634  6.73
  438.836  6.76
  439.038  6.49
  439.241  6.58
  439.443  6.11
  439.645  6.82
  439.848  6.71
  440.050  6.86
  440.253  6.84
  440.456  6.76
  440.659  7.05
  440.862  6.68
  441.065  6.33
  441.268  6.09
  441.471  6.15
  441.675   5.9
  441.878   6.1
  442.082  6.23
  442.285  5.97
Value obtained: 0.22 mag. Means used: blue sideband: 12.2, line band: 8.62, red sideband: 6.69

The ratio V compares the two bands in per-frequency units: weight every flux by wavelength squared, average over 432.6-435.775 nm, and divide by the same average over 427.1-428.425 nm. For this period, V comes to 0.81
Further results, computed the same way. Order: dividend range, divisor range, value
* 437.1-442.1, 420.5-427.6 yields 0.89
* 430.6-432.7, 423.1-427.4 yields 1.87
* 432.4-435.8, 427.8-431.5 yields 0.63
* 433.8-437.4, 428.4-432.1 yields 0.51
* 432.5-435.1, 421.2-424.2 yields 1.49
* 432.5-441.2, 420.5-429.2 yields 0.92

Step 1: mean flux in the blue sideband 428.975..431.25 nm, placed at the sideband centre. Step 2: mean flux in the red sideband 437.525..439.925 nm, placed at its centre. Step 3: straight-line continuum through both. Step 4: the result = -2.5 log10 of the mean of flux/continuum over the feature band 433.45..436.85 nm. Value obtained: 0.28 mag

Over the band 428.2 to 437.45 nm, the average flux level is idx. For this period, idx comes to 11.7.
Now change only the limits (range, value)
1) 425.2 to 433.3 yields 13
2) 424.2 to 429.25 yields 10.4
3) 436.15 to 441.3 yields 6.74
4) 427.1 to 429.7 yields 12.9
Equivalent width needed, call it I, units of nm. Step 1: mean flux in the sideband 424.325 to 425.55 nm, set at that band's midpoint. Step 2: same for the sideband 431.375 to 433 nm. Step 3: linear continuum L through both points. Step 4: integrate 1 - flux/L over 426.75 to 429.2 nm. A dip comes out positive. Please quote -0.41 nm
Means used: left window 8.01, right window 13.8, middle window 12.2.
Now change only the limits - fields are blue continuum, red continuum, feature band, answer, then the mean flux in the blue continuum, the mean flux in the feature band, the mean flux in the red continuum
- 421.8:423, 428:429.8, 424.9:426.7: 0.27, 6.59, 8.82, 13.8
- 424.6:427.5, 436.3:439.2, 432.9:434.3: -0.36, 9.3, 9.62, 6.78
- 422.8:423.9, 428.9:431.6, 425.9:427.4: 0.14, 6.73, 10.2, 16.2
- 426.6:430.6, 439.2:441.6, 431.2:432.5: -0.41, 13.4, 15.2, 6.57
